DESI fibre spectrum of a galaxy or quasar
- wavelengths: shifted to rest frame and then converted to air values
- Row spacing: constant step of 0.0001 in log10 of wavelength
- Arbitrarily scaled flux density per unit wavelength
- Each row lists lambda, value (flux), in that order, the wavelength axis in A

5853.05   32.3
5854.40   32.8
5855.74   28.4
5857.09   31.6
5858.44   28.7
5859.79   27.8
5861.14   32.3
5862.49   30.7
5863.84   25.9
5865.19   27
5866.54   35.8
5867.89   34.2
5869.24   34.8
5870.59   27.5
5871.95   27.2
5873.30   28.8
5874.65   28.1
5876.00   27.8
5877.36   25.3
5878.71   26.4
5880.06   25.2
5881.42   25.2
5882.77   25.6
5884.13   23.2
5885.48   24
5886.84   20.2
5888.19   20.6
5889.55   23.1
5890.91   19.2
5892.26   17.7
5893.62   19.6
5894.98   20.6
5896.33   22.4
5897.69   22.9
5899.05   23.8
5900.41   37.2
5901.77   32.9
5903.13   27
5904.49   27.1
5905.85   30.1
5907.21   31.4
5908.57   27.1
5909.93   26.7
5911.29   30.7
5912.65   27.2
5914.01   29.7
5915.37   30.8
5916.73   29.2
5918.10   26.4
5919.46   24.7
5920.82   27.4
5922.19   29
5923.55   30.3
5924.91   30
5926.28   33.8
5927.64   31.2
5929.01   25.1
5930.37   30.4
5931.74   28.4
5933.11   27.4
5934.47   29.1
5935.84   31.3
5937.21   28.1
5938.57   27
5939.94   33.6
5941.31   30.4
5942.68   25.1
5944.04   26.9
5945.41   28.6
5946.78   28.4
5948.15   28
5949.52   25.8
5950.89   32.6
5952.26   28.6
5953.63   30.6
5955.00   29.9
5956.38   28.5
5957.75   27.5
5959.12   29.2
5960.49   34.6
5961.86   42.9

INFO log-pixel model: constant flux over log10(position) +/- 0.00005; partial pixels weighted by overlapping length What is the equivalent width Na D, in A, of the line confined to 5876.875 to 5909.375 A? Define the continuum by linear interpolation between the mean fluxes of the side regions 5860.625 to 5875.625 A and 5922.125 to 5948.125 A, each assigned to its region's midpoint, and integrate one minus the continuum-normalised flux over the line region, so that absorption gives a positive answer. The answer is 5.3 A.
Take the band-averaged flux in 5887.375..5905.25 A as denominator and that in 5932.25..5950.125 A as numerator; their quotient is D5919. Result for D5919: 1.18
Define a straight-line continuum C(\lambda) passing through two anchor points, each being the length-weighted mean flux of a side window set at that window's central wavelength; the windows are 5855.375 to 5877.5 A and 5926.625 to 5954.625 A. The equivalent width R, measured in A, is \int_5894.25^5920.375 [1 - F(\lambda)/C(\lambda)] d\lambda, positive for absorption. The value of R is 1.3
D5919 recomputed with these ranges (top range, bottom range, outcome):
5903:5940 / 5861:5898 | 1.12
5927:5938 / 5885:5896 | 1.40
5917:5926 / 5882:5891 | 1.26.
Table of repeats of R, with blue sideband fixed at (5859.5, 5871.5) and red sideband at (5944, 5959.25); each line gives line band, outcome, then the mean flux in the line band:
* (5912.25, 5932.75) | 0.35 A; 28.9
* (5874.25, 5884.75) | 1.58 A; 25.8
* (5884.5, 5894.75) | 3.21 A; 20.7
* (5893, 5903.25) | 1.43 A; 25.8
